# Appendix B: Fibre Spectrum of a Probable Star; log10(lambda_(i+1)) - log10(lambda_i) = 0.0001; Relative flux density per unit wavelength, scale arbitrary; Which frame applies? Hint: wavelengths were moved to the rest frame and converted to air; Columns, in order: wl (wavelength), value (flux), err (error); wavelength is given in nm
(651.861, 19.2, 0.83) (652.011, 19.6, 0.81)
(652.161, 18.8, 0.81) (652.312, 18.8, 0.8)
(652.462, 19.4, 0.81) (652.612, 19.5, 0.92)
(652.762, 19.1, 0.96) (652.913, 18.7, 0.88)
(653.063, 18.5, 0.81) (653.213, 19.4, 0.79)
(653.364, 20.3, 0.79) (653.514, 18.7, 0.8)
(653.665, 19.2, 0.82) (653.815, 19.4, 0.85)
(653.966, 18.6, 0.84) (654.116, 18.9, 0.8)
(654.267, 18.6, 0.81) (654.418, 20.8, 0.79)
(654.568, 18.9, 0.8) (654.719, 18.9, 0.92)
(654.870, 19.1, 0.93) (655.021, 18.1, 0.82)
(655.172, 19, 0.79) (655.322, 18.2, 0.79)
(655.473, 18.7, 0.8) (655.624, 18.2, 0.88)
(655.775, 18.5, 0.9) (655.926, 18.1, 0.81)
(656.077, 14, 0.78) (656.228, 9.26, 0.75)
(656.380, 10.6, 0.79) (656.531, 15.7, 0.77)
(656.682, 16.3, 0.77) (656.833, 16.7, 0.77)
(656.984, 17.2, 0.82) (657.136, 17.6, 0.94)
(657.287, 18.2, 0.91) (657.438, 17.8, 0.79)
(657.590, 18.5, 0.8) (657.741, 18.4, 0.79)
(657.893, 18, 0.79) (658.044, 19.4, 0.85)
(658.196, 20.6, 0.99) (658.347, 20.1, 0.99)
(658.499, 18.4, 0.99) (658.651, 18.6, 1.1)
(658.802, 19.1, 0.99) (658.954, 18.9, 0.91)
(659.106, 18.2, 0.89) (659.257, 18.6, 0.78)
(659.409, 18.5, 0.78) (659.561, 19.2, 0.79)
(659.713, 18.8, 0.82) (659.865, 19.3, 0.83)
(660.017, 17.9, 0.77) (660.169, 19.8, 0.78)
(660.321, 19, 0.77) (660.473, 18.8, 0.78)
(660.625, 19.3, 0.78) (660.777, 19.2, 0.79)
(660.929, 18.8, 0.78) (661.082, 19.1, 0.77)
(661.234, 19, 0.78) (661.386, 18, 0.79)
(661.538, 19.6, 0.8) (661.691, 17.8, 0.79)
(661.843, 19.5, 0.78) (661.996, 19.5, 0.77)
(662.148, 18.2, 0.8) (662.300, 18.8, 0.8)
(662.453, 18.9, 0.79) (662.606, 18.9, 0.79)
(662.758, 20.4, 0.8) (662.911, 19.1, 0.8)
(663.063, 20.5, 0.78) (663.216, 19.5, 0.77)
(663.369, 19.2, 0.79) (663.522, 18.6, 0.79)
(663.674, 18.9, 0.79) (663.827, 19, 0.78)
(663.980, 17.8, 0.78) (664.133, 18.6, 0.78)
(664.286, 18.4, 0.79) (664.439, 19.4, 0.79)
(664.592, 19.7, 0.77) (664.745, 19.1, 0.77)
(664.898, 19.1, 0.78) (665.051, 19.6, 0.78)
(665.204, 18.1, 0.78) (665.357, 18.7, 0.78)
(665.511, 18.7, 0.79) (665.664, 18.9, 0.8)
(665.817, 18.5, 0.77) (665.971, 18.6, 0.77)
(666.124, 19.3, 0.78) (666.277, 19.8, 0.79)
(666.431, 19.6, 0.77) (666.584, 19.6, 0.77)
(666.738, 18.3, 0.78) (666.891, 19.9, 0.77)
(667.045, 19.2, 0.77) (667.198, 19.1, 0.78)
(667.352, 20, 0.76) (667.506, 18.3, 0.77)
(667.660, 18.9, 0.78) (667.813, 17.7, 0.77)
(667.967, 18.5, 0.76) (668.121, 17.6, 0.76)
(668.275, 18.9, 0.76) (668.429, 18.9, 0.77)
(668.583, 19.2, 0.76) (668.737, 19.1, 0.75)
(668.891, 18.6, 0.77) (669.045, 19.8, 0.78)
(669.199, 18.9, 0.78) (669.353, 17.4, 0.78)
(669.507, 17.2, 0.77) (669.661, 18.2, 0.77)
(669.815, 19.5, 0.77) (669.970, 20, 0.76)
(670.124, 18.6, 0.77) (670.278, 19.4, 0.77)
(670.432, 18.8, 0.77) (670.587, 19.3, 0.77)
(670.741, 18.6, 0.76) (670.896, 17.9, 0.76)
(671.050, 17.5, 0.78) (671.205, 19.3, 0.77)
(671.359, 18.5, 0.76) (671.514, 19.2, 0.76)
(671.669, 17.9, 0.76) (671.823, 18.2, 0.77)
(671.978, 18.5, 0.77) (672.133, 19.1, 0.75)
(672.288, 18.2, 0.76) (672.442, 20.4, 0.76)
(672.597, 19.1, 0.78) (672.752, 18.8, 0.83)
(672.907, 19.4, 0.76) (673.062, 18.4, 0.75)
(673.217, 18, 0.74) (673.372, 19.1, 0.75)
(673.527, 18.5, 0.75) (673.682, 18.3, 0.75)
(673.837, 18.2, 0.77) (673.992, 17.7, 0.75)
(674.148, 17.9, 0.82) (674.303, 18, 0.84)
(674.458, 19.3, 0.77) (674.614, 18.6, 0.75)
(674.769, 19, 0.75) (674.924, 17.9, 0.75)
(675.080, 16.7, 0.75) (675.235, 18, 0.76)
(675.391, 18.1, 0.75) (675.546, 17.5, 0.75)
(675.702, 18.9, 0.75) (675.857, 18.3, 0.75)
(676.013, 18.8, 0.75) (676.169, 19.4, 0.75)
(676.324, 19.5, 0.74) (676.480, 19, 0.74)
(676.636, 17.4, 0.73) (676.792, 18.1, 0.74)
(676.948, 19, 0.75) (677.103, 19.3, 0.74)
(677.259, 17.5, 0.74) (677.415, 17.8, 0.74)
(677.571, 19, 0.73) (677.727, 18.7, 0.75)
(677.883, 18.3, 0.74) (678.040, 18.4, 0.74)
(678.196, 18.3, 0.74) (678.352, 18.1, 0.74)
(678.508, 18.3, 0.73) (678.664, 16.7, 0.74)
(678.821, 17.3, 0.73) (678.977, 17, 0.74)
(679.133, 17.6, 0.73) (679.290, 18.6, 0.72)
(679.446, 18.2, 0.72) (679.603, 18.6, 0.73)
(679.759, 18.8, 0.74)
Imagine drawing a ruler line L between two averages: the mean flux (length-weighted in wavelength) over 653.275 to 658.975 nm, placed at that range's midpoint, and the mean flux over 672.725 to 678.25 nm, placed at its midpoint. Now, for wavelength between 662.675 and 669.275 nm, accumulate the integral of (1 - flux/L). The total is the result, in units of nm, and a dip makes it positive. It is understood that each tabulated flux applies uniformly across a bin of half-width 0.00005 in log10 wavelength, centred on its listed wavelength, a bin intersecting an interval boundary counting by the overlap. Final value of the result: -0.294 nm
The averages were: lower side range 18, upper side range 18.4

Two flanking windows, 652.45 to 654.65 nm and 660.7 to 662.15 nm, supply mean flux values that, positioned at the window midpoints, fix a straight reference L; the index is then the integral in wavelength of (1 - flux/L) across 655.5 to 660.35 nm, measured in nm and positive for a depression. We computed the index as 0.33 nm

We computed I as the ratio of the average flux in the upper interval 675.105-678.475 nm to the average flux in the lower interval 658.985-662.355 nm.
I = 1.0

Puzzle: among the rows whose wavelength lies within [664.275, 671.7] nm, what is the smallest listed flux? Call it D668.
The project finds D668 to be 17.2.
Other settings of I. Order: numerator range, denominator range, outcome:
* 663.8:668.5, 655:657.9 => 1.12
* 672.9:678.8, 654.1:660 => 1.02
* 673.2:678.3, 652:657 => 1.02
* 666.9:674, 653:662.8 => 1.02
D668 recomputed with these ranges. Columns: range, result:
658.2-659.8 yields 18.2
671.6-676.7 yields 16.7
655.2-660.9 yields 9.26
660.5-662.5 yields 17.8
